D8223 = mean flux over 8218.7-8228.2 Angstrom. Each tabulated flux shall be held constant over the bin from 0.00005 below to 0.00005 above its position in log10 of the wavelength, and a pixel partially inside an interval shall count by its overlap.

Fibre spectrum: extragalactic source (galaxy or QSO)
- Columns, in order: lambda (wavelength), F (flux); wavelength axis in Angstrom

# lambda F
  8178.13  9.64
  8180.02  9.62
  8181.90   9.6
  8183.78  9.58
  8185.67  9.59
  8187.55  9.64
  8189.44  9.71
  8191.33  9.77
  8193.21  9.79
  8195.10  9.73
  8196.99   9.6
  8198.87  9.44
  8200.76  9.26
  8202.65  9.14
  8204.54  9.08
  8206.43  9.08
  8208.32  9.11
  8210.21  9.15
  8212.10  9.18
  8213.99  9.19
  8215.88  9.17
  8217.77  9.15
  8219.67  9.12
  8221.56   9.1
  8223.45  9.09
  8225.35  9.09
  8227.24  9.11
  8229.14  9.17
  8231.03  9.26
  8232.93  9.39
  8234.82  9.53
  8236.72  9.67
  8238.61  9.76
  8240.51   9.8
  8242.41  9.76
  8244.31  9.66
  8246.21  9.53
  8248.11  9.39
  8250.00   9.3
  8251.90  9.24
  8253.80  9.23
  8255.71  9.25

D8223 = 9.09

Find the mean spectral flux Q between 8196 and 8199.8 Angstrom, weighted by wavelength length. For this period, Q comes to 9.53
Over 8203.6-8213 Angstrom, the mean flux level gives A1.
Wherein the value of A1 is 9.12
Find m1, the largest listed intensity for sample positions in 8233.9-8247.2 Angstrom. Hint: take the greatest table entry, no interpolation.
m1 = 9.8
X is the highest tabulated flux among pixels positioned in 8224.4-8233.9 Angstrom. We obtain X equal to 9.39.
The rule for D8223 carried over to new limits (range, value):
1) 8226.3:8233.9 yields 9.24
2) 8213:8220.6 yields 9.15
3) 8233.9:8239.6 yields 9.66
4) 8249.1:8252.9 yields 9.27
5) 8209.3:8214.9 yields 9.18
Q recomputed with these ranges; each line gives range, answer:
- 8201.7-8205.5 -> 9.1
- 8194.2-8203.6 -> 9.43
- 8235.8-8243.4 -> 9.75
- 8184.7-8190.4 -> 9.63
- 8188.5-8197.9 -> 9.72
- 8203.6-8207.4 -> 9.08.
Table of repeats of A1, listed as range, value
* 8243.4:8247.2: 9.59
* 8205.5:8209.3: 9.1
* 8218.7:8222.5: 9.1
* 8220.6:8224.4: 9.1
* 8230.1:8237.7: 9.47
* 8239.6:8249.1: 9.63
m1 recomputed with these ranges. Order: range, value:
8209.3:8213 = 9.18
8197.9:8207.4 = 9.44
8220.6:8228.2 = 9.11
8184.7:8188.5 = 9.64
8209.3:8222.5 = 9.19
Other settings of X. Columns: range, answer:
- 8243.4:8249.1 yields 9.66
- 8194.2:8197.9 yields 9.73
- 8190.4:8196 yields 9.79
